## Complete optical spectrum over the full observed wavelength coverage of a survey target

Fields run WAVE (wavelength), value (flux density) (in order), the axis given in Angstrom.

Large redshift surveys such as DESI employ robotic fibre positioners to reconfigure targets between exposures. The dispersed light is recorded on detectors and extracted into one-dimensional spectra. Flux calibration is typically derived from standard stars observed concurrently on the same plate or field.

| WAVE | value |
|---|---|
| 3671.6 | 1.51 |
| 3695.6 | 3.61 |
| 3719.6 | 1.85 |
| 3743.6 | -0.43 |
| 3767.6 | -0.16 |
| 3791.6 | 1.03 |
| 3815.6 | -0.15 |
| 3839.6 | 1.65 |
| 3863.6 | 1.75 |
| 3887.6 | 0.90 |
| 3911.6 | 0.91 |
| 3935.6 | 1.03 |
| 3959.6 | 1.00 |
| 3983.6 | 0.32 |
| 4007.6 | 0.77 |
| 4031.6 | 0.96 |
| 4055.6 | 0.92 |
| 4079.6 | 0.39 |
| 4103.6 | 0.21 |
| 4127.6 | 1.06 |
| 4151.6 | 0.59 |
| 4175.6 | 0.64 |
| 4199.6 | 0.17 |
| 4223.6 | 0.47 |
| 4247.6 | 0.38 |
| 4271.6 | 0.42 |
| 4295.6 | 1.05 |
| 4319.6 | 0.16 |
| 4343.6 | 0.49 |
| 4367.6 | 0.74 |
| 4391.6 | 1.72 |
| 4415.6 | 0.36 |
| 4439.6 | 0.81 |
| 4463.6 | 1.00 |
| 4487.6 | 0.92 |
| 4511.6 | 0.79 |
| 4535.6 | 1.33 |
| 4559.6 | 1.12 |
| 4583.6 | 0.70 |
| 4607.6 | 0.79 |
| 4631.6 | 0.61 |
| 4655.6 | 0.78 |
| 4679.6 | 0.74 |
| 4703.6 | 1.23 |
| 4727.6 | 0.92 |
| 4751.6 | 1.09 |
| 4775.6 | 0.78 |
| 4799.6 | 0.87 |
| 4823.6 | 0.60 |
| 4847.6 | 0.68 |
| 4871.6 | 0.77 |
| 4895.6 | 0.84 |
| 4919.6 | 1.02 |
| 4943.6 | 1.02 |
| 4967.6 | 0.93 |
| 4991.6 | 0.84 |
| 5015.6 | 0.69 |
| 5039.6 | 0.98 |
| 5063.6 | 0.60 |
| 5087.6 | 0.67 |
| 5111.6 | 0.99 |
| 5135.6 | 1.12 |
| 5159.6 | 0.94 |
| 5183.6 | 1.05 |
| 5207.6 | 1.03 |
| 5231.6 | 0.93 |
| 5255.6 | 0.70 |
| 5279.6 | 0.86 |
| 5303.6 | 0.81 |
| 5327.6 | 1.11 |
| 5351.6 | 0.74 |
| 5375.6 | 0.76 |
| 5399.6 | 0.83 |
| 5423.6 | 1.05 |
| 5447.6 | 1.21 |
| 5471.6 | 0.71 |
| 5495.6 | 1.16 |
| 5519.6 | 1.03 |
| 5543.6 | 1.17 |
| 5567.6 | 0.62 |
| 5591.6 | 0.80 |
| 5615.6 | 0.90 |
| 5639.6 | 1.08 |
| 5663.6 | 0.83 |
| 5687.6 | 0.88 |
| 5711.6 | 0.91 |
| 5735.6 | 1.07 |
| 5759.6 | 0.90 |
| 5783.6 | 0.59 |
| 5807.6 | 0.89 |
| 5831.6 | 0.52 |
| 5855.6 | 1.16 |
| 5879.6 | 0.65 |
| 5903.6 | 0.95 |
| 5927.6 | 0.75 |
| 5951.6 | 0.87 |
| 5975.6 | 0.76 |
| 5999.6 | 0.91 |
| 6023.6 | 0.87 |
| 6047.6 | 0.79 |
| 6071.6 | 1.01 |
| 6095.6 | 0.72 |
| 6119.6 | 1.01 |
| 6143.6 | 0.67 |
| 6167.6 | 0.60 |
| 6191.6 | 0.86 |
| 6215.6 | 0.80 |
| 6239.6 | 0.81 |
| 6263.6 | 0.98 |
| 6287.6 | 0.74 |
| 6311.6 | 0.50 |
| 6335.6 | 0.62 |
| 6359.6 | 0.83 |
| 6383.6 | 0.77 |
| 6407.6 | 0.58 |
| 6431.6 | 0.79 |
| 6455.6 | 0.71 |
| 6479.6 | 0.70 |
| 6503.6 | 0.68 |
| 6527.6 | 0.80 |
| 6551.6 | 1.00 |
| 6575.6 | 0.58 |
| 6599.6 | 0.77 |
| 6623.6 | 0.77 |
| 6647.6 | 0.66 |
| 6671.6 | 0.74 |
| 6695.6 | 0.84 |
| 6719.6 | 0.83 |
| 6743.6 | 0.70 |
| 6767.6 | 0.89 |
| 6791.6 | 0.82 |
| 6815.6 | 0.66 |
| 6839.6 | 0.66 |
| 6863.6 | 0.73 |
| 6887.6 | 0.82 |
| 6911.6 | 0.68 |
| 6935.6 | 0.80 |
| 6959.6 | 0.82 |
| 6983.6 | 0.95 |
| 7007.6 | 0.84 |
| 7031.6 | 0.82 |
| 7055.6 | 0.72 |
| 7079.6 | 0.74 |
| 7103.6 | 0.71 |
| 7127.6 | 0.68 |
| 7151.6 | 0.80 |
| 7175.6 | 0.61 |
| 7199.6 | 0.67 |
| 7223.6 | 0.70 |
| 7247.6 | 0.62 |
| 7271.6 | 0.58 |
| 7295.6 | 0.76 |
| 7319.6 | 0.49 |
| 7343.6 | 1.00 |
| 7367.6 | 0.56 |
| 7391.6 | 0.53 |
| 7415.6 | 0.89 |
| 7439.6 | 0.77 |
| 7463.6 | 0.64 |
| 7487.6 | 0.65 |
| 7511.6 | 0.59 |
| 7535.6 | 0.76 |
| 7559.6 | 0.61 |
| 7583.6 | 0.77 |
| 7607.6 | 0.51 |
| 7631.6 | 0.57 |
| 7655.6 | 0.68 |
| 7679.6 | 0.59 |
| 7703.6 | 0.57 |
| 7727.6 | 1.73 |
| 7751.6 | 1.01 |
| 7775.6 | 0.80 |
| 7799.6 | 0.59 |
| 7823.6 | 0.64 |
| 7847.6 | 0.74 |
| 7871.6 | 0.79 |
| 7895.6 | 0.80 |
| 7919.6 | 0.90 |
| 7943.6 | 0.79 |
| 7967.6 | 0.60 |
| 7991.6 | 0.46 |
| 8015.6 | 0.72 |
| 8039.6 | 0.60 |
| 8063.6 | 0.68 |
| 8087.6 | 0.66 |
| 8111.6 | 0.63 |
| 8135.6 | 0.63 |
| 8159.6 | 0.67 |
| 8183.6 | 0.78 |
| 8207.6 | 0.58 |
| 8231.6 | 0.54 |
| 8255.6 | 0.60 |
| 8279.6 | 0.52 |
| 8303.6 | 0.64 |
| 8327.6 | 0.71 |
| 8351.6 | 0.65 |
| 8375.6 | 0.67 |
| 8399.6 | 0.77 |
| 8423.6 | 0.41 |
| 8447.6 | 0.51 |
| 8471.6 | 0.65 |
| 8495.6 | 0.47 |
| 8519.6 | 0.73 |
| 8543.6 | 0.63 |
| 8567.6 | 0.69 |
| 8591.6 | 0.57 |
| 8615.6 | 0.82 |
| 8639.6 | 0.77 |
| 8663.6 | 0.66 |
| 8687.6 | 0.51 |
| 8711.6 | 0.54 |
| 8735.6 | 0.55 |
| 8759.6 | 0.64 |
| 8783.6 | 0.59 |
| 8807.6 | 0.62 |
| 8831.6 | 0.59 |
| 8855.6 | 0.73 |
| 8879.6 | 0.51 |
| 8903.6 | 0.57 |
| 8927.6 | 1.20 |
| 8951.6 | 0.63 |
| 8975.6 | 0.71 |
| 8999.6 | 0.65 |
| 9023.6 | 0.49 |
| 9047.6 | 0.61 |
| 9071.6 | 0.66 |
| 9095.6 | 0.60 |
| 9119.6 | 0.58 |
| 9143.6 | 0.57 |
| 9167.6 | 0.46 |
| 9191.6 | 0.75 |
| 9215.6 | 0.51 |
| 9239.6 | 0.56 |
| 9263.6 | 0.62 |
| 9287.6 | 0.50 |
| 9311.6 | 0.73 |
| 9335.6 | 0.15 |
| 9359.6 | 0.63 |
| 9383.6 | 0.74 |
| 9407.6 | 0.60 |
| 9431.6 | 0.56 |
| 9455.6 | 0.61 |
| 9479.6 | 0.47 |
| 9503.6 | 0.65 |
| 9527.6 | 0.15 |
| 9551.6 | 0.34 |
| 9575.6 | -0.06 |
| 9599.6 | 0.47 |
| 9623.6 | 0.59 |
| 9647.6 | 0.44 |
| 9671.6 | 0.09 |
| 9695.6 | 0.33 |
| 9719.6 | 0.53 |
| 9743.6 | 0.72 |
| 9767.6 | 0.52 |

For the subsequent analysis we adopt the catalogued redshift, 0.178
